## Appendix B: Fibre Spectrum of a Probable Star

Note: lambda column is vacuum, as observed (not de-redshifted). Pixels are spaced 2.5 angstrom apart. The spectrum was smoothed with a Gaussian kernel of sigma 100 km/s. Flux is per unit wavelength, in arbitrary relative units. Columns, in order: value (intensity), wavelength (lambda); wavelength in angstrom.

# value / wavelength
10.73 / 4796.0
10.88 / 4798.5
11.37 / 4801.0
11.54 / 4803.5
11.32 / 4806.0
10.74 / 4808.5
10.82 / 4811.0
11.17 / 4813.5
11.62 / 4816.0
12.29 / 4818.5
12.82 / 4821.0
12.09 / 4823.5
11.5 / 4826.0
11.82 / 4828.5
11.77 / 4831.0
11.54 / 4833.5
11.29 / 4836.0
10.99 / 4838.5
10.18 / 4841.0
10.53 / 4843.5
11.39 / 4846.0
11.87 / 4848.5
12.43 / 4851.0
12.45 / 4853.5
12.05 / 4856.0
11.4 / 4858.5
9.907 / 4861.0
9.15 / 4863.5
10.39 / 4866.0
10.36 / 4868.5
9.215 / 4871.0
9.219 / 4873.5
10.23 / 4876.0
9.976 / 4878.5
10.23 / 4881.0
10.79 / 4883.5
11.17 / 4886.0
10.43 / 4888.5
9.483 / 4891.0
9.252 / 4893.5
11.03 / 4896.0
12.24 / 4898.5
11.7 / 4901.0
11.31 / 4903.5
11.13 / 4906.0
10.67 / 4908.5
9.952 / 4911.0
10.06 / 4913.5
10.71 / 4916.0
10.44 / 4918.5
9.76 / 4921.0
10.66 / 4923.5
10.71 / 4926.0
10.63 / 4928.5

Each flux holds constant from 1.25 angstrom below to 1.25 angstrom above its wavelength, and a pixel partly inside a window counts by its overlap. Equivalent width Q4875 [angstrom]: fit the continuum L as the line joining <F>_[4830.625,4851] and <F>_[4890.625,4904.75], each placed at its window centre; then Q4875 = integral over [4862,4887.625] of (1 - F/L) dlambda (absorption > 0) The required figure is 2.26 angstrom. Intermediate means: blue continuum 11.2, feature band 10.1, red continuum 10.9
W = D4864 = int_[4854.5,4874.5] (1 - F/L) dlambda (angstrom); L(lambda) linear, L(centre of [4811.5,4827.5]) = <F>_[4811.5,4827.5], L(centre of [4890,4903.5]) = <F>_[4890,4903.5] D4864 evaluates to 1.8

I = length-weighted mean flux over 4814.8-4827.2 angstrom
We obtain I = 12.1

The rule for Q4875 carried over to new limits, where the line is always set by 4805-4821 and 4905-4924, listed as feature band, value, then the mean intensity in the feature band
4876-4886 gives 0.3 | 10.4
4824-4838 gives -0.4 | 11.6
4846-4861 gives -1.1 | 11.8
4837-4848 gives 0.3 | 10.9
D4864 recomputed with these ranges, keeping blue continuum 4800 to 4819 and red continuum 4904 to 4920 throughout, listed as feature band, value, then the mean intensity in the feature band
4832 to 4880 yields 0.85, 10.8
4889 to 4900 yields 0.14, 10.5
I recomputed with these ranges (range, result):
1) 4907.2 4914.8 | 10.2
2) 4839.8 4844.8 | 10.4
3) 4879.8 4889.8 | 10.7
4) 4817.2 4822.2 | 12.5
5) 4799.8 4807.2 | 11.4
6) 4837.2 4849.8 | 11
